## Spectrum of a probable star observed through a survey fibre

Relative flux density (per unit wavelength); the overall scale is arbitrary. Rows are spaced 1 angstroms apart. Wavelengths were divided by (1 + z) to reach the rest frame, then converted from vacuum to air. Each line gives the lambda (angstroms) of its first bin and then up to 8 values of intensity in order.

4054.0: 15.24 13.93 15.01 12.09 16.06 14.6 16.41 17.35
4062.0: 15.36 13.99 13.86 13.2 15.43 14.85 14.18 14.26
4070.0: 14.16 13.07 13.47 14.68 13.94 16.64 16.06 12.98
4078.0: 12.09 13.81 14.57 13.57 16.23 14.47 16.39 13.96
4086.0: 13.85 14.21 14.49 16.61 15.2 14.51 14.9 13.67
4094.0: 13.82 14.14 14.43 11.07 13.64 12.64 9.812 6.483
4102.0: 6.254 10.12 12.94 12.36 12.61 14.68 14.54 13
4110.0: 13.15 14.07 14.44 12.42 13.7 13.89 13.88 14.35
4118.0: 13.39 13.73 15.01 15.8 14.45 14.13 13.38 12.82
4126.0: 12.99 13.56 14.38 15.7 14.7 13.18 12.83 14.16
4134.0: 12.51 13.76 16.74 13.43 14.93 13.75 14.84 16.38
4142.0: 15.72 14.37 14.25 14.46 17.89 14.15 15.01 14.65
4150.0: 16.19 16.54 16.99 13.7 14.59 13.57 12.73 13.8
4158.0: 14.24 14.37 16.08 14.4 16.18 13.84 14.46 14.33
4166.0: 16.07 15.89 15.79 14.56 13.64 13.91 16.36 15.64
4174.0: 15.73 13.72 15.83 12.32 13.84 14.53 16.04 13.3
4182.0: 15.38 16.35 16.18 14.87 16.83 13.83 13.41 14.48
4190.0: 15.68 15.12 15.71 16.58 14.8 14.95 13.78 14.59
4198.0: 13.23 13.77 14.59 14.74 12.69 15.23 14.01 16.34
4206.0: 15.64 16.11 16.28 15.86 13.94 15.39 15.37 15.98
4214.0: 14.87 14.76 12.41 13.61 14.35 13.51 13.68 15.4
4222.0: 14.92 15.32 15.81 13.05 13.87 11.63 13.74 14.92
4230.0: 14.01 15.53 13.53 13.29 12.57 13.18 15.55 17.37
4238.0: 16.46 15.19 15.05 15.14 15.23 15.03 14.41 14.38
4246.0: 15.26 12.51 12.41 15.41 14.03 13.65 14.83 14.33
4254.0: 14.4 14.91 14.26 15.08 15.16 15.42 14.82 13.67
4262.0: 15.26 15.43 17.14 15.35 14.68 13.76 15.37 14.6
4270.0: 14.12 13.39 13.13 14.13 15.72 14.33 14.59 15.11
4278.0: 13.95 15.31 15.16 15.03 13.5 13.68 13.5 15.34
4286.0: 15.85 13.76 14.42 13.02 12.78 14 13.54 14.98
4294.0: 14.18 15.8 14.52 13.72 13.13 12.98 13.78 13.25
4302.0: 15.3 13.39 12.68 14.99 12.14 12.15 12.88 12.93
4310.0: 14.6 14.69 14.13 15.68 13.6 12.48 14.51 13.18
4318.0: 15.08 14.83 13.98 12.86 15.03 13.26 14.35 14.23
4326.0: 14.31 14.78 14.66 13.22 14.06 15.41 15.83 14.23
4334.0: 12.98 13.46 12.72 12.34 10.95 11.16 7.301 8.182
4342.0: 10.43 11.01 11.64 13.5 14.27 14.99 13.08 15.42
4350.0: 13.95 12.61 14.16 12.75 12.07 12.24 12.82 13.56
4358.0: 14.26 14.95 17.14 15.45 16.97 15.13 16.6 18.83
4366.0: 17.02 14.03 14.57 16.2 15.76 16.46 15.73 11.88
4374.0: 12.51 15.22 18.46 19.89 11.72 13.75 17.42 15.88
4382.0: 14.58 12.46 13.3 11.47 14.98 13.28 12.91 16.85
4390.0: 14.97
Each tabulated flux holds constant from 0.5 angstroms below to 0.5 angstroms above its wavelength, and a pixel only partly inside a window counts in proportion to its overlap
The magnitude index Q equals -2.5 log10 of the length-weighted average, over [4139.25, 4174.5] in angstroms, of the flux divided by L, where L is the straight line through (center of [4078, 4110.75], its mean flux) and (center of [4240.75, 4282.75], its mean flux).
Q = -0.09 mag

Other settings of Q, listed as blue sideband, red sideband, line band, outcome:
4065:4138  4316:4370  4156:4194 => -0.09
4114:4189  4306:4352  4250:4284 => -0.06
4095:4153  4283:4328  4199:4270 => -0.06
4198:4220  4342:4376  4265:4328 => 0.03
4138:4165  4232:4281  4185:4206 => 0.00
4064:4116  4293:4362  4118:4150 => -0.07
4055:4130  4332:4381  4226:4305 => -0.03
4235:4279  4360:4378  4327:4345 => 0.24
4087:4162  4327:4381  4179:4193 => -0.09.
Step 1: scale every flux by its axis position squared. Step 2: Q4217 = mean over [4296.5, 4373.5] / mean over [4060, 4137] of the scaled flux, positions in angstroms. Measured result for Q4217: 1.1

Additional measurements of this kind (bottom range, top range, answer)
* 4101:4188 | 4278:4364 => 1.04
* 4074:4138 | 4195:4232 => 1.12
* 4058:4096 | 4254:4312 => 1.08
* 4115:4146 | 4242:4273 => 1.08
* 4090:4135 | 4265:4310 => 1.15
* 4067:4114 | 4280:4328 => 1.14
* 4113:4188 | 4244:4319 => 1.04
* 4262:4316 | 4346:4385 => 1.08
